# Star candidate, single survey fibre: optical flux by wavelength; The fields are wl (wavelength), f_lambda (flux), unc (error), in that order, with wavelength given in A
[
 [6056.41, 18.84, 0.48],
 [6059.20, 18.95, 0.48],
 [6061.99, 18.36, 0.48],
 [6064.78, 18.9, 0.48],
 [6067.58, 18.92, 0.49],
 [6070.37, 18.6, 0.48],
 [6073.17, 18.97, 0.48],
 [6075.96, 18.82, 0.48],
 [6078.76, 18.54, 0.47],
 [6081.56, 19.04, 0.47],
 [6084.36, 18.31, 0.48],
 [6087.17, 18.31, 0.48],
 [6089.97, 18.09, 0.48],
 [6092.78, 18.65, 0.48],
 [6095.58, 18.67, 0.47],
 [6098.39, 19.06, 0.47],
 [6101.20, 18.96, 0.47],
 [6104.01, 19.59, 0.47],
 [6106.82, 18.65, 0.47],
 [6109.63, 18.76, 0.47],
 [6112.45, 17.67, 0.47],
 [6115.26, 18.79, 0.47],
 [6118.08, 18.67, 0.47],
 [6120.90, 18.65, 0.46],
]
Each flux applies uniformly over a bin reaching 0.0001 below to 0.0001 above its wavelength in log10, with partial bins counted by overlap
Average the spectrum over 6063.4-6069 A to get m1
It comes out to 18.9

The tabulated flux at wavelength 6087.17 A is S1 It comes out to 18.31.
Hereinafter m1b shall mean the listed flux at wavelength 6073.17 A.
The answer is 18.97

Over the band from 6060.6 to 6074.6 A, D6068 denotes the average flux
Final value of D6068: 18.8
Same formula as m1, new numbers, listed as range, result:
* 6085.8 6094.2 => 18.4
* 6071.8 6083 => 18.9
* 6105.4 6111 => 18.7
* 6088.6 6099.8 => 18.6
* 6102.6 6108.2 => 19.1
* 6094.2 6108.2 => 19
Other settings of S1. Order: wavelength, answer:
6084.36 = 18.31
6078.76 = 18.54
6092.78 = 18.65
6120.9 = 18.65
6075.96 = 18.82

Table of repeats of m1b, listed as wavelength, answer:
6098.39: 19.06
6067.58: 18.92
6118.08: 18.67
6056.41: 18.84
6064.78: 18.9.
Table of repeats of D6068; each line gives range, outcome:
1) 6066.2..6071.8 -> 18.8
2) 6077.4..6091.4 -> 18.4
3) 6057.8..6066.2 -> 18.7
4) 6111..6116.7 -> 18.2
